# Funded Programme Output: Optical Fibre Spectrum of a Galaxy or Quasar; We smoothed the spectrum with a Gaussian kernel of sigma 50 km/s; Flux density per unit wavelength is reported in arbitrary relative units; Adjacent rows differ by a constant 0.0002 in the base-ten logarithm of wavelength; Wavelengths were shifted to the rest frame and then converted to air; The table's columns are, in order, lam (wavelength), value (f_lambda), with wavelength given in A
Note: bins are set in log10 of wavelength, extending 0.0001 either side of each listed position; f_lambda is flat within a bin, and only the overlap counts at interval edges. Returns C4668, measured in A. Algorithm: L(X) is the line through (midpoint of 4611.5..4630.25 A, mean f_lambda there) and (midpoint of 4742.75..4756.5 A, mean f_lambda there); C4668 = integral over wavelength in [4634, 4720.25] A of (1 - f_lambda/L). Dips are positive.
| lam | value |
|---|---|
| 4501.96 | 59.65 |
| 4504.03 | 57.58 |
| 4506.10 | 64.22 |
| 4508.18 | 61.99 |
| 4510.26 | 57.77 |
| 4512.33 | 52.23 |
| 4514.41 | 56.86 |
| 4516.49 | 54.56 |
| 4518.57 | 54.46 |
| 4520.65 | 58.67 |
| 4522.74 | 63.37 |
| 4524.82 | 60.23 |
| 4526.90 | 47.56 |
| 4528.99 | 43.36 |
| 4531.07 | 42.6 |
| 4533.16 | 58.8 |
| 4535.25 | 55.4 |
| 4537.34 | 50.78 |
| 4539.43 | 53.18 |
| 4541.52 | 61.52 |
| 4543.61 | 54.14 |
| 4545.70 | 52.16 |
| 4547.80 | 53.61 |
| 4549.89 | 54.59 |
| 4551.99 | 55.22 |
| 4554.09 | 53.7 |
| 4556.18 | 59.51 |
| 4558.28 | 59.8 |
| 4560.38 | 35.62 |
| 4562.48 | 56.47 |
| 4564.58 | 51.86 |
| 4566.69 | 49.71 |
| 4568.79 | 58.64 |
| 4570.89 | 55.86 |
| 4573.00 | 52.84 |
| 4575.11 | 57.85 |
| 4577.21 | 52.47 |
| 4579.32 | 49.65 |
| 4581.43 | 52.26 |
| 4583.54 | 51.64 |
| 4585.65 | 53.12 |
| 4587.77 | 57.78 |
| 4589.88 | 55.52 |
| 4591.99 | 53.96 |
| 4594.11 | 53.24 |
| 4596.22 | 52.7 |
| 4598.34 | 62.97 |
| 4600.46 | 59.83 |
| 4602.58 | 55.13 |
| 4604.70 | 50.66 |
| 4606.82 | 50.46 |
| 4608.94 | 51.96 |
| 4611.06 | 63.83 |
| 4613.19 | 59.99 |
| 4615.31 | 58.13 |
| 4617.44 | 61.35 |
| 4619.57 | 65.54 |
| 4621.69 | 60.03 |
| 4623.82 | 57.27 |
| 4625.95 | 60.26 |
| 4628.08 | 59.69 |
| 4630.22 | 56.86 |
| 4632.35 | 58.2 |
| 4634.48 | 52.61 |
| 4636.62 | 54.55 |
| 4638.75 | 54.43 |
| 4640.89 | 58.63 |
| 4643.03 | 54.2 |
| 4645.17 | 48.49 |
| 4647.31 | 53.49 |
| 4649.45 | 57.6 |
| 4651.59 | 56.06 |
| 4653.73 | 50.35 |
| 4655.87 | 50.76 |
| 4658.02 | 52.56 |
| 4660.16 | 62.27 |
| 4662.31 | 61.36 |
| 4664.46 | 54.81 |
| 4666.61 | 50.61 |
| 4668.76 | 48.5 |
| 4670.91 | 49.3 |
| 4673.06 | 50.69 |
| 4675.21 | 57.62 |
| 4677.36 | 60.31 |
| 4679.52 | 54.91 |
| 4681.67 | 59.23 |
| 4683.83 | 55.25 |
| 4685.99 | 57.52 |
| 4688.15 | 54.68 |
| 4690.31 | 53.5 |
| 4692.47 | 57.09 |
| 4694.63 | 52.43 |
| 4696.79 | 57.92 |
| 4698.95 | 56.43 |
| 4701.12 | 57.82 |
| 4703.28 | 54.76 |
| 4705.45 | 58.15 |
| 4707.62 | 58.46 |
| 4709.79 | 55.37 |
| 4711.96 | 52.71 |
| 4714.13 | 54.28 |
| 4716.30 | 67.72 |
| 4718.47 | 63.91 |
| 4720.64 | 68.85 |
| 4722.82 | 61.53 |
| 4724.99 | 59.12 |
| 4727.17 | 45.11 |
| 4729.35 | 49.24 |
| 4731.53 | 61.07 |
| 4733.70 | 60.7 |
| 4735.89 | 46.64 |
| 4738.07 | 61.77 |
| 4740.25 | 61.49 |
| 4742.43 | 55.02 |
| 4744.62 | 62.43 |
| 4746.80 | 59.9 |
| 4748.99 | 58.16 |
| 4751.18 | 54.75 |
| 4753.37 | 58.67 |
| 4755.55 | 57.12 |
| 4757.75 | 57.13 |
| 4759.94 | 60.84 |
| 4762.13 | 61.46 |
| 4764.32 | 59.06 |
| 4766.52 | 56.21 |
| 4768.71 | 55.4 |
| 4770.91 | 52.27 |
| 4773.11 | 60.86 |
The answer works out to 5.4 A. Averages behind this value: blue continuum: 60.2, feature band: 55.7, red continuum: 58.3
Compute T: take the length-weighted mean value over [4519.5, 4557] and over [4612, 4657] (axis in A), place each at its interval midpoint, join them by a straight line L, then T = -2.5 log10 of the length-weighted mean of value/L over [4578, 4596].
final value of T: 0.04 mag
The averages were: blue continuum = 54.3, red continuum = 56.6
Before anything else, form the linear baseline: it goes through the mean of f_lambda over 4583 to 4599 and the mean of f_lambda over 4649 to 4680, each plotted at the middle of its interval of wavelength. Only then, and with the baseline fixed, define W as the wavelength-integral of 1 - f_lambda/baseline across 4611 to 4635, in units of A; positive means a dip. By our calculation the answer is -2.0 A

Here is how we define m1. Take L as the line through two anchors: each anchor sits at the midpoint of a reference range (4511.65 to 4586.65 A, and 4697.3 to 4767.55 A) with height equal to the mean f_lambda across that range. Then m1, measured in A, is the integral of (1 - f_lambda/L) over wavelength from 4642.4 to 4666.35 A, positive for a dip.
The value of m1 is 0.7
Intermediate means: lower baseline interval 53.7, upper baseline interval 58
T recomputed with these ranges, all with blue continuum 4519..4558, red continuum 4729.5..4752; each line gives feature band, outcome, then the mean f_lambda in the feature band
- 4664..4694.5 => 0.045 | 54.5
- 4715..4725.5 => -0.122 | 64.3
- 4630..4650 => 0.028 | 54.8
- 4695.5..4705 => 0.008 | 56.7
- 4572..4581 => 0.039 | 53.1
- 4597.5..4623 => -0.050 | 58.3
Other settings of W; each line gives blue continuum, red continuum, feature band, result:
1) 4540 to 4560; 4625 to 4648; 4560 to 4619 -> 0.7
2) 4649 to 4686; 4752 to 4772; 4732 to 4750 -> -0.4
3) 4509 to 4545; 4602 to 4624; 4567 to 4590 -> 0.9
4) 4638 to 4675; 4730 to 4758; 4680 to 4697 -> -0.1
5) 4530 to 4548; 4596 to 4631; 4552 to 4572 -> 0.5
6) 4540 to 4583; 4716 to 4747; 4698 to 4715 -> 0.6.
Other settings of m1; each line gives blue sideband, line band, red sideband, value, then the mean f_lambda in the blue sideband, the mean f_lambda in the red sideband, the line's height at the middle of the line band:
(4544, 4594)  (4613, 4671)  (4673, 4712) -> -0.9 A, 53.6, 56.3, 55.2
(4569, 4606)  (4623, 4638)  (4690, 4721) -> -0.3 A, 54.6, 57.8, 55.8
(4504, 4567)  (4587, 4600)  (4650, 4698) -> -0.3 A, 54.6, 54.9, 54.7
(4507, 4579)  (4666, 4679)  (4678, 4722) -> 0.9 A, 54.3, 57.6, 57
